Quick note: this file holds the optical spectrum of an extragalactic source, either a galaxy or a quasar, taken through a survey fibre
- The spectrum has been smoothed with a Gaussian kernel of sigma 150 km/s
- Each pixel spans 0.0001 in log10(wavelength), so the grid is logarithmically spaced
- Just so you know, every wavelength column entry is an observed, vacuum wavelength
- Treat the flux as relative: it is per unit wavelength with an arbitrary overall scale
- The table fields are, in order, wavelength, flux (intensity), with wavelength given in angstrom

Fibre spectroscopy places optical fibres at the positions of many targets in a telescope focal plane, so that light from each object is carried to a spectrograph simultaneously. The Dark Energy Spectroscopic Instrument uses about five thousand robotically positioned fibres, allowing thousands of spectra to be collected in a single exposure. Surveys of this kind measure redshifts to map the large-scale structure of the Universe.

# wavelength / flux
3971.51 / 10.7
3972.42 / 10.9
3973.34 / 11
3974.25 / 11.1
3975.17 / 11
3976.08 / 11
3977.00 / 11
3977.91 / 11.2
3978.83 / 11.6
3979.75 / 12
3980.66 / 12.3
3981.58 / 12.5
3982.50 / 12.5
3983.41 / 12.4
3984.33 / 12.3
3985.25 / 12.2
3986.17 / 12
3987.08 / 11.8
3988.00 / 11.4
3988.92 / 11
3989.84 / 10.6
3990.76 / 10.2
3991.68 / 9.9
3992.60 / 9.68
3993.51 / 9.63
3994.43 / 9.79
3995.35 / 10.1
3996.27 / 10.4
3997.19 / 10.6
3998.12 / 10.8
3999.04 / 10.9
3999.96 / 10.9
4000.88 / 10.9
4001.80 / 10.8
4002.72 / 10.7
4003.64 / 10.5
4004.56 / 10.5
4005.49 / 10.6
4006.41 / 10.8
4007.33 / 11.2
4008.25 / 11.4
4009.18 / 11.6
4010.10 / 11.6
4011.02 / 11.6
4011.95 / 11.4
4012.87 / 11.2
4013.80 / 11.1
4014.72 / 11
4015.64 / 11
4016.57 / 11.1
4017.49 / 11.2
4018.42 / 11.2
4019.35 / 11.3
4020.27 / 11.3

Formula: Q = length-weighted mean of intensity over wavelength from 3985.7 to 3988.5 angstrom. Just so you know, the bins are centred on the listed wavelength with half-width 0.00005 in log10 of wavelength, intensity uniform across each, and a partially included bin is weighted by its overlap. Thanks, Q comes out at 11.7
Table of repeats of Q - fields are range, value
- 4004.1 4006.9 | 10.6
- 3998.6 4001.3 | 10.9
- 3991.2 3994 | 9.77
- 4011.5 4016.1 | 11.2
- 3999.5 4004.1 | 10.8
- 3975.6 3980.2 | 11.4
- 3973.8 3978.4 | 11.1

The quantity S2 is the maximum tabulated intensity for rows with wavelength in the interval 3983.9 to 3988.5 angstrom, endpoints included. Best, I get 12.3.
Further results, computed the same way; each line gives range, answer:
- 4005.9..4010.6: 11.6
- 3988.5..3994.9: 11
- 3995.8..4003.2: 10.9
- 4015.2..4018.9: 11.2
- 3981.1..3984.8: 12.5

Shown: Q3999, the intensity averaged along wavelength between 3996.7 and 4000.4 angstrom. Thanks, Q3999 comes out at 10.8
